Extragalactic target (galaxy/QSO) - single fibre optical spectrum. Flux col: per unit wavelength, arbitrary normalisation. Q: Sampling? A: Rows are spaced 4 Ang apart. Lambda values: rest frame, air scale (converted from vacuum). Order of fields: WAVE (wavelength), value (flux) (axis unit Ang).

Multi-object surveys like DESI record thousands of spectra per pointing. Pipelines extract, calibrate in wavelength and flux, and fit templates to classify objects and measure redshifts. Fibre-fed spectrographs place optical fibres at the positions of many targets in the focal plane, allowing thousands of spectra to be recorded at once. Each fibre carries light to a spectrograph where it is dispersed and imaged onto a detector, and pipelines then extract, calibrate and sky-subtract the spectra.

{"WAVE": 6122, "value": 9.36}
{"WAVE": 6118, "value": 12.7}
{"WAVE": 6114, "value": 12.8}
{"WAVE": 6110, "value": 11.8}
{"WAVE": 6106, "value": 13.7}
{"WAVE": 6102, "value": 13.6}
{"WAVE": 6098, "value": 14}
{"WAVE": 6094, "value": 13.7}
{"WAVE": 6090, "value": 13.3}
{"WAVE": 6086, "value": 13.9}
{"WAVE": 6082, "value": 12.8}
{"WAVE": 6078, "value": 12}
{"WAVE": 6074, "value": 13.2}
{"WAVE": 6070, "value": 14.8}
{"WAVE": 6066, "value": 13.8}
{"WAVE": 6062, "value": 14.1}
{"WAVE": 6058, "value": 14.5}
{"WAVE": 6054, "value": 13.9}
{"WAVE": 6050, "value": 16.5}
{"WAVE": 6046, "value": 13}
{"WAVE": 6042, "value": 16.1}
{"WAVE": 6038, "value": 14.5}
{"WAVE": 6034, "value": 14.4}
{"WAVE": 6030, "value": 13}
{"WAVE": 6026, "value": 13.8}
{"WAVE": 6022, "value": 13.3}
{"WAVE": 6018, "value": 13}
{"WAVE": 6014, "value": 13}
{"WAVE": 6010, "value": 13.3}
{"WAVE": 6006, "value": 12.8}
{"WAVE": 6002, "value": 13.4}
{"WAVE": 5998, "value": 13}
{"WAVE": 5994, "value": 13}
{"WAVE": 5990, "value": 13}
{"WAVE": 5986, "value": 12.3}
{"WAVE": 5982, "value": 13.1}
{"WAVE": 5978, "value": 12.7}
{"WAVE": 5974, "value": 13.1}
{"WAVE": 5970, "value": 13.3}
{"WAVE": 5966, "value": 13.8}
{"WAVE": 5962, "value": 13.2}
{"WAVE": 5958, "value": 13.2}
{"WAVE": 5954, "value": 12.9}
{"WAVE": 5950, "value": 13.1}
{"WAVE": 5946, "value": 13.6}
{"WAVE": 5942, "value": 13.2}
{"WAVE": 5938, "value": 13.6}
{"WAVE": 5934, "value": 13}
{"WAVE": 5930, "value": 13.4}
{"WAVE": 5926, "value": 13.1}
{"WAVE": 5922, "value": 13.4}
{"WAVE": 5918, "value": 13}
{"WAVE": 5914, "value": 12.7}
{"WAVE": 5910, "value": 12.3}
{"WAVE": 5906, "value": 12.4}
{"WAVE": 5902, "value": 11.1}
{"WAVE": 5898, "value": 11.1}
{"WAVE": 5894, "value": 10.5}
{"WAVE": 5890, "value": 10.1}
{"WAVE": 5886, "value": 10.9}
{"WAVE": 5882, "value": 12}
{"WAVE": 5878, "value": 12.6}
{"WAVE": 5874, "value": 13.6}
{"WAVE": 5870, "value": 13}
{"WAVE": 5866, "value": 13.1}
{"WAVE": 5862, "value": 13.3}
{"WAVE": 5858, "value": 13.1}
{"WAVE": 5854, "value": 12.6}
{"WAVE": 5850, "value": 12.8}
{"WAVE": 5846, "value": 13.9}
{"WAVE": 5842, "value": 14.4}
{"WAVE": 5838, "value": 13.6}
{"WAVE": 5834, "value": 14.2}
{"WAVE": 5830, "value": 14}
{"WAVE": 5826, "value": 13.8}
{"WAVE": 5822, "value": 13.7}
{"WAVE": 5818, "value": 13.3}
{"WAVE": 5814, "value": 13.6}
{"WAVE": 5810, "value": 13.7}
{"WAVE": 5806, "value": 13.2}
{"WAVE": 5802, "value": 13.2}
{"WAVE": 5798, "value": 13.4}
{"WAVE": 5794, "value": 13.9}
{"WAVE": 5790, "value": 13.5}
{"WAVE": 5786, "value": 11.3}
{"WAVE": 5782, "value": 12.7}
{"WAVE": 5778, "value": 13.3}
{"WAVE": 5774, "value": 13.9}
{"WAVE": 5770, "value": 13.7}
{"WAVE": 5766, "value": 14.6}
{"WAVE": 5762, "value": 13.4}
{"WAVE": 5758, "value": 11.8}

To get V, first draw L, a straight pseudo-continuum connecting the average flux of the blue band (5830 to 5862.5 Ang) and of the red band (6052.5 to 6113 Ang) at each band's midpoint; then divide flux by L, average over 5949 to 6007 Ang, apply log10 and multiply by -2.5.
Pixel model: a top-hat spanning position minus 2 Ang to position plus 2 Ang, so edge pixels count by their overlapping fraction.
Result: 0.04 mag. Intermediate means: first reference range 13.5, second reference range 13.5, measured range 13.1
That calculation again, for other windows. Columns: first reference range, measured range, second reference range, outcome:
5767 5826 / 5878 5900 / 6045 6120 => 0.21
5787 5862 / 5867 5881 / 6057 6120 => 0.04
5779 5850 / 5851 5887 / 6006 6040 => 0.06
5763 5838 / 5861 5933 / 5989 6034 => 0.09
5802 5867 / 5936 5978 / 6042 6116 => 0.03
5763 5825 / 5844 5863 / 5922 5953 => 0.02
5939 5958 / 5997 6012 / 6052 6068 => 0.04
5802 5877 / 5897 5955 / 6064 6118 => 0.05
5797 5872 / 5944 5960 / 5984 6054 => 0.03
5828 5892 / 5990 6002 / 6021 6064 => 0.07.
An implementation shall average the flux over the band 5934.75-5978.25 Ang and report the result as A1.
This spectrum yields 13.3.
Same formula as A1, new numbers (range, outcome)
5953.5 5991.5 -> 13.1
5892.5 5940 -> 12.5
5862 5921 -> 12.1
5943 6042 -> 13.3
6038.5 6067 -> 14.6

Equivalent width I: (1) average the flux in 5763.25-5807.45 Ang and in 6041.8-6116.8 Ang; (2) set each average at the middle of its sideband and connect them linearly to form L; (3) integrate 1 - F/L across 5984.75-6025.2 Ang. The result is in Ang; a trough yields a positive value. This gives 1.7 Ang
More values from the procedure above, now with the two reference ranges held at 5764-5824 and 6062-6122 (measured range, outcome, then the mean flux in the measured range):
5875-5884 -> 0.60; 12.4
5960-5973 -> -0.13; 13.4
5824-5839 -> -0.61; 13.9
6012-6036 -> -0.33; 13.4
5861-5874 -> 0.15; 13.2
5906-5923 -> 0.70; 12.8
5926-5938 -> 0.05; 13.2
